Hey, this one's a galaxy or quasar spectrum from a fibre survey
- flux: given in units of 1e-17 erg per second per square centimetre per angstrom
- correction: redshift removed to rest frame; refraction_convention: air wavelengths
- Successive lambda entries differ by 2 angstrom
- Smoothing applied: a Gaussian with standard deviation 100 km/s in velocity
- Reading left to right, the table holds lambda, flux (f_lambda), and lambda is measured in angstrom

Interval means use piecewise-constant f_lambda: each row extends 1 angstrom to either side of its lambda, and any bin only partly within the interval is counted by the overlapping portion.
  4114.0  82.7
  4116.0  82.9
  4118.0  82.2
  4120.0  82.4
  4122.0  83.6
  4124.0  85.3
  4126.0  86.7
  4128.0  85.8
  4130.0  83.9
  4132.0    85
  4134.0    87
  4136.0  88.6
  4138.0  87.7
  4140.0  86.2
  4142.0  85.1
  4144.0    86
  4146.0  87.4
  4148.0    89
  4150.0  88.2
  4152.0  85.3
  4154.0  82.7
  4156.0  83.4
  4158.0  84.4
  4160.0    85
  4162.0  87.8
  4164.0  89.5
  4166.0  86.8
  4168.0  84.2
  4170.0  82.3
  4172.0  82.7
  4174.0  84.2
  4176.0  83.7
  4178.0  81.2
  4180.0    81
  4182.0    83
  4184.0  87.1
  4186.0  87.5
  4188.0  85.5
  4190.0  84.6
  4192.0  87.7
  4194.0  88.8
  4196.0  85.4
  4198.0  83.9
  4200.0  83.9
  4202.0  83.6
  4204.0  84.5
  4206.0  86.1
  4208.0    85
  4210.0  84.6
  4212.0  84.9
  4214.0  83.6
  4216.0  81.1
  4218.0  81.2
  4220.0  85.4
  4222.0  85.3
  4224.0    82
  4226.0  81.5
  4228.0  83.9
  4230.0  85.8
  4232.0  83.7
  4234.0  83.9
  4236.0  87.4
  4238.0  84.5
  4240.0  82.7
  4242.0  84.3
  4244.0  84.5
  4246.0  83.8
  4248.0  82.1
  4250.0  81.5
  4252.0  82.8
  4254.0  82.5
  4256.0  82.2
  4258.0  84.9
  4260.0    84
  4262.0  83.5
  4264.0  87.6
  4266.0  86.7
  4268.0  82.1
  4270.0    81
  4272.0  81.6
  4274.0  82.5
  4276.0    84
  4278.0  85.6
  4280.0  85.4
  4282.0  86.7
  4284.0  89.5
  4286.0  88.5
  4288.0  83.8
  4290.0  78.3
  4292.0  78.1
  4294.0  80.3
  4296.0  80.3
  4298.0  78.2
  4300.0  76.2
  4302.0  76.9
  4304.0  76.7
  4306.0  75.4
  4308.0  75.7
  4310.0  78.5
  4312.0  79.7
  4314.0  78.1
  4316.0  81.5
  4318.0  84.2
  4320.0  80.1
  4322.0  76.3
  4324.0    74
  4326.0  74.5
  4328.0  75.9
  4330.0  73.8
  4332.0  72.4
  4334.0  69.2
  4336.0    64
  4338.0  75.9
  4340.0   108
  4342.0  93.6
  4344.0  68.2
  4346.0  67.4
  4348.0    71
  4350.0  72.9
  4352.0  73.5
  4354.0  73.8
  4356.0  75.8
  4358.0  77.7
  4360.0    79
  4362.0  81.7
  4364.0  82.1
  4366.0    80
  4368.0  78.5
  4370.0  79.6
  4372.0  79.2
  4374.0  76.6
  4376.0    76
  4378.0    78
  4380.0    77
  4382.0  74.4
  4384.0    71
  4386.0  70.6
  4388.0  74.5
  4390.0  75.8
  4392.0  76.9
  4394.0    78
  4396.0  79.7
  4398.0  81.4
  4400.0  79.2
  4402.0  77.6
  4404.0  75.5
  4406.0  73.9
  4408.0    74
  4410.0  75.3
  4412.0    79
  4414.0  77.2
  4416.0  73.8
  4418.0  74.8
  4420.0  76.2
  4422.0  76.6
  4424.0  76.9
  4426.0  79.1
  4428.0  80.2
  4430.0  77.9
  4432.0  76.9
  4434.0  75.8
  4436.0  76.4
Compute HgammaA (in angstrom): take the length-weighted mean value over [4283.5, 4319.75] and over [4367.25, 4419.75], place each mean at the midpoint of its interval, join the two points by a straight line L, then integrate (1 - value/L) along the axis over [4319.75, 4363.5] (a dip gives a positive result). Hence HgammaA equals 1.1 angstrom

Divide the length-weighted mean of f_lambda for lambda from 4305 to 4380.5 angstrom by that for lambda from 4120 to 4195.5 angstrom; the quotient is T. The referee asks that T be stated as 0.9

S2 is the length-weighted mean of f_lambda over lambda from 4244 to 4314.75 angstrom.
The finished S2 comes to 81.9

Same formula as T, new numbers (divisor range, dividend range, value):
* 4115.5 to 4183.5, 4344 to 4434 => 0.90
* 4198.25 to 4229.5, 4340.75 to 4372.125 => 0.92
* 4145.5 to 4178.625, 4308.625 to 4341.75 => 0.92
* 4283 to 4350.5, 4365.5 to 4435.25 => 0.98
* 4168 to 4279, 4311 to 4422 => 0.92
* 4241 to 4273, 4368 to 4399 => 0.92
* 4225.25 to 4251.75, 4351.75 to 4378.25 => 0.93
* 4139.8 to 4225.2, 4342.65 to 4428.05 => 0.90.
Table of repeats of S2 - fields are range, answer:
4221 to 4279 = 83.7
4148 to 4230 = 84.6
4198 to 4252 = 83.9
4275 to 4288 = 86.4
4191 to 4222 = 84.7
